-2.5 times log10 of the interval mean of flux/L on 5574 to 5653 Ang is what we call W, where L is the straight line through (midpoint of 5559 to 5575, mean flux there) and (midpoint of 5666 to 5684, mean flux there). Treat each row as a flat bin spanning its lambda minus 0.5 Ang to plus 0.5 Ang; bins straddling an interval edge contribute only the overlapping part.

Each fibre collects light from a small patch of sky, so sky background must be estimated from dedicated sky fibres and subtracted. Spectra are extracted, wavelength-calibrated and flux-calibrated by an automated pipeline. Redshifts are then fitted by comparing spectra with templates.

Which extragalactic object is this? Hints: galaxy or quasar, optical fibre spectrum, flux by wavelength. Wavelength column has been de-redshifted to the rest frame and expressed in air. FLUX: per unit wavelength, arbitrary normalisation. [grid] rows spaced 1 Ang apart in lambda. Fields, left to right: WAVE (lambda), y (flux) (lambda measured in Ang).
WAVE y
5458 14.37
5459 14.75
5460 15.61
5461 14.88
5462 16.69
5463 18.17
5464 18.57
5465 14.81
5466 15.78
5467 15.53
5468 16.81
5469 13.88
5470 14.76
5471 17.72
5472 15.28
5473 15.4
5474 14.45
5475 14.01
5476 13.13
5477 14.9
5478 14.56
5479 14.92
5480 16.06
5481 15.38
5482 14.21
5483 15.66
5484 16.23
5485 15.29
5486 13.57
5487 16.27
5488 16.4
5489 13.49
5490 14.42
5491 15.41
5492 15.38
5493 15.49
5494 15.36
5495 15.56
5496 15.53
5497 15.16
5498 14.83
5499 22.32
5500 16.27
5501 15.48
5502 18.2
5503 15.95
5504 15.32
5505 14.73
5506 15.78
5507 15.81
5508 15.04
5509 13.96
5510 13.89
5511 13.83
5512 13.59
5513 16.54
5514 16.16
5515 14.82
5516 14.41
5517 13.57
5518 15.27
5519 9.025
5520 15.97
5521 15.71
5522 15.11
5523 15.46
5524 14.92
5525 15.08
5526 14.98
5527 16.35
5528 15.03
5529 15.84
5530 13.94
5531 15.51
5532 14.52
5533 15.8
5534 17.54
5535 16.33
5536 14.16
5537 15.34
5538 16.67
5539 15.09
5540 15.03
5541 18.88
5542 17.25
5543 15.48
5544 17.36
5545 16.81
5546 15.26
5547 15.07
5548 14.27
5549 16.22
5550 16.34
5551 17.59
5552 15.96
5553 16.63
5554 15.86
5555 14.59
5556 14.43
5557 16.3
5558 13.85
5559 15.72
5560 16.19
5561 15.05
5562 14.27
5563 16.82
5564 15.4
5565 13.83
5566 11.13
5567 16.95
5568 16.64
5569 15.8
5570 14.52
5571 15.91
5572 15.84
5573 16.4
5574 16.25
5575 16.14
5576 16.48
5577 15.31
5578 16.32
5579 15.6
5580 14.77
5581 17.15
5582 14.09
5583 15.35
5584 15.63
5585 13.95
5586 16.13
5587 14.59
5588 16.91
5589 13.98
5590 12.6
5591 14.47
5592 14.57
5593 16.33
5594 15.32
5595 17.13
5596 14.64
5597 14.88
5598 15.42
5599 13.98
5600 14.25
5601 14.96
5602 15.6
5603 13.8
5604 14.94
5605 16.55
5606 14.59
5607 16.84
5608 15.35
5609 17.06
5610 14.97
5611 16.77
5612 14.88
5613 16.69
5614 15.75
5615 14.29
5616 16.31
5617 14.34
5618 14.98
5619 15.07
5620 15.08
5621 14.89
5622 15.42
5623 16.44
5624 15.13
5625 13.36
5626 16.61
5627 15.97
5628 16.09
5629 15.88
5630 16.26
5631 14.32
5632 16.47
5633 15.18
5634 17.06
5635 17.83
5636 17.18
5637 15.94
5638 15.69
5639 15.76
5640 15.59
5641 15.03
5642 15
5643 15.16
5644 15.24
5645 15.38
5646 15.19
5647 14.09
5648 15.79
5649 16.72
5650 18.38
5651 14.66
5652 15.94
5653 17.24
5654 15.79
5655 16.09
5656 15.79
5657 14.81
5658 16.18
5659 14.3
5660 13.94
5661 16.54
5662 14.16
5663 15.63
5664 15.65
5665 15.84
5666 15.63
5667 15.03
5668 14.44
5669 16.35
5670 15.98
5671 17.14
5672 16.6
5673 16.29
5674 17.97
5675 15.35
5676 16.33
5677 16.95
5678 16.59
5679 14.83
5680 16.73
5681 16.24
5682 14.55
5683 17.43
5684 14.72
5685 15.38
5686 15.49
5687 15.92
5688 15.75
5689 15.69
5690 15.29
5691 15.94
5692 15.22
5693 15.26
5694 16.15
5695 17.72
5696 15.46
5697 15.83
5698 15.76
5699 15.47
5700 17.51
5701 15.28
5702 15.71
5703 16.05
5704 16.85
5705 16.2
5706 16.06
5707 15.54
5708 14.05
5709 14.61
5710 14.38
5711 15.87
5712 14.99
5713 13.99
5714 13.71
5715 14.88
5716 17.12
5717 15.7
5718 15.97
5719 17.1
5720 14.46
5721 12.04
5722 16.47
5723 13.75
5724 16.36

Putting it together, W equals 0.015 mag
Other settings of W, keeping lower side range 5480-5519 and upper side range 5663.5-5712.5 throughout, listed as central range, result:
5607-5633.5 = 0.01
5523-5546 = -0.03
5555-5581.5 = 0.00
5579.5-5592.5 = 0.04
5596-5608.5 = 0.04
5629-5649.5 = 0.00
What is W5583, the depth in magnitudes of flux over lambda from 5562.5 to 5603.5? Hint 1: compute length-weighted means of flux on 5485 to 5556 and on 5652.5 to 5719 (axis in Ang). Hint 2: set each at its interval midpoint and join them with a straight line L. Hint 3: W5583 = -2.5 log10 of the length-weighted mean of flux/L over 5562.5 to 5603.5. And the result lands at 0.022 mag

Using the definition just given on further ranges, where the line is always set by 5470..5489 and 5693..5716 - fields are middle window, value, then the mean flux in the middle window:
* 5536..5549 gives -0.05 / 16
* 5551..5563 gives -0.02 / 15.5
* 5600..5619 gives 0.00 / 15.4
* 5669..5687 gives -0.04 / 16.2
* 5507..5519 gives 0.05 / 14.5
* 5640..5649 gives 0.02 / 15.2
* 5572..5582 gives -0.04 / 15.9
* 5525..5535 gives -0.02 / 15.5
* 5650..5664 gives -0.01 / 15.6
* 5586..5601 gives 0.03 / 15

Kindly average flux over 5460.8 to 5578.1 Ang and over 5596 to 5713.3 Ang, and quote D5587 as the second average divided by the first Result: 1.0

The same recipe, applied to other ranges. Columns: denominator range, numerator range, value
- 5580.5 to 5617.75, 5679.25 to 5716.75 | 1.02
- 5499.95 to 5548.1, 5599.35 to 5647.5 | 1.01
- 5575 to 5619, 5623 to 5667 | 1.02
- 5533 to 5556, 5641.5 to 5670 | 0.97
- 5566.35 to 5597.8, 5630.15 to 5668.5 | 1.01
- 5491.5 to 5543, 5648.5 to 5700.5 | 1.03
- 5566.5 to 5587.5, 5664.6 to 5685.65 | 1.02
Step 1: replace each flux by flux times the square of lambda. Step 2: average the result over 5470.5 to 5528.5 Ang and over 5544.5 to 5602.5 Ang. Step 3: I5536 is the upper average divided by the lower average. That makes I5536 1.0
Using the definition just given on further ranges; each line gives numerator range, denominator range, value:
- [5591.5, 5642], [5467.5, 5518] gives 1.06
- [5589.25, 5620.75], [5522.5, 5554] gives 0.99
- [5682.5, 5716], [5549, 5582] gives 1.05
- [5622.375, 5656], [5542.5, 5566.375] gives 1.06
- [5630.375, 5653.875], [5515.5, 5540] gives 1.10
